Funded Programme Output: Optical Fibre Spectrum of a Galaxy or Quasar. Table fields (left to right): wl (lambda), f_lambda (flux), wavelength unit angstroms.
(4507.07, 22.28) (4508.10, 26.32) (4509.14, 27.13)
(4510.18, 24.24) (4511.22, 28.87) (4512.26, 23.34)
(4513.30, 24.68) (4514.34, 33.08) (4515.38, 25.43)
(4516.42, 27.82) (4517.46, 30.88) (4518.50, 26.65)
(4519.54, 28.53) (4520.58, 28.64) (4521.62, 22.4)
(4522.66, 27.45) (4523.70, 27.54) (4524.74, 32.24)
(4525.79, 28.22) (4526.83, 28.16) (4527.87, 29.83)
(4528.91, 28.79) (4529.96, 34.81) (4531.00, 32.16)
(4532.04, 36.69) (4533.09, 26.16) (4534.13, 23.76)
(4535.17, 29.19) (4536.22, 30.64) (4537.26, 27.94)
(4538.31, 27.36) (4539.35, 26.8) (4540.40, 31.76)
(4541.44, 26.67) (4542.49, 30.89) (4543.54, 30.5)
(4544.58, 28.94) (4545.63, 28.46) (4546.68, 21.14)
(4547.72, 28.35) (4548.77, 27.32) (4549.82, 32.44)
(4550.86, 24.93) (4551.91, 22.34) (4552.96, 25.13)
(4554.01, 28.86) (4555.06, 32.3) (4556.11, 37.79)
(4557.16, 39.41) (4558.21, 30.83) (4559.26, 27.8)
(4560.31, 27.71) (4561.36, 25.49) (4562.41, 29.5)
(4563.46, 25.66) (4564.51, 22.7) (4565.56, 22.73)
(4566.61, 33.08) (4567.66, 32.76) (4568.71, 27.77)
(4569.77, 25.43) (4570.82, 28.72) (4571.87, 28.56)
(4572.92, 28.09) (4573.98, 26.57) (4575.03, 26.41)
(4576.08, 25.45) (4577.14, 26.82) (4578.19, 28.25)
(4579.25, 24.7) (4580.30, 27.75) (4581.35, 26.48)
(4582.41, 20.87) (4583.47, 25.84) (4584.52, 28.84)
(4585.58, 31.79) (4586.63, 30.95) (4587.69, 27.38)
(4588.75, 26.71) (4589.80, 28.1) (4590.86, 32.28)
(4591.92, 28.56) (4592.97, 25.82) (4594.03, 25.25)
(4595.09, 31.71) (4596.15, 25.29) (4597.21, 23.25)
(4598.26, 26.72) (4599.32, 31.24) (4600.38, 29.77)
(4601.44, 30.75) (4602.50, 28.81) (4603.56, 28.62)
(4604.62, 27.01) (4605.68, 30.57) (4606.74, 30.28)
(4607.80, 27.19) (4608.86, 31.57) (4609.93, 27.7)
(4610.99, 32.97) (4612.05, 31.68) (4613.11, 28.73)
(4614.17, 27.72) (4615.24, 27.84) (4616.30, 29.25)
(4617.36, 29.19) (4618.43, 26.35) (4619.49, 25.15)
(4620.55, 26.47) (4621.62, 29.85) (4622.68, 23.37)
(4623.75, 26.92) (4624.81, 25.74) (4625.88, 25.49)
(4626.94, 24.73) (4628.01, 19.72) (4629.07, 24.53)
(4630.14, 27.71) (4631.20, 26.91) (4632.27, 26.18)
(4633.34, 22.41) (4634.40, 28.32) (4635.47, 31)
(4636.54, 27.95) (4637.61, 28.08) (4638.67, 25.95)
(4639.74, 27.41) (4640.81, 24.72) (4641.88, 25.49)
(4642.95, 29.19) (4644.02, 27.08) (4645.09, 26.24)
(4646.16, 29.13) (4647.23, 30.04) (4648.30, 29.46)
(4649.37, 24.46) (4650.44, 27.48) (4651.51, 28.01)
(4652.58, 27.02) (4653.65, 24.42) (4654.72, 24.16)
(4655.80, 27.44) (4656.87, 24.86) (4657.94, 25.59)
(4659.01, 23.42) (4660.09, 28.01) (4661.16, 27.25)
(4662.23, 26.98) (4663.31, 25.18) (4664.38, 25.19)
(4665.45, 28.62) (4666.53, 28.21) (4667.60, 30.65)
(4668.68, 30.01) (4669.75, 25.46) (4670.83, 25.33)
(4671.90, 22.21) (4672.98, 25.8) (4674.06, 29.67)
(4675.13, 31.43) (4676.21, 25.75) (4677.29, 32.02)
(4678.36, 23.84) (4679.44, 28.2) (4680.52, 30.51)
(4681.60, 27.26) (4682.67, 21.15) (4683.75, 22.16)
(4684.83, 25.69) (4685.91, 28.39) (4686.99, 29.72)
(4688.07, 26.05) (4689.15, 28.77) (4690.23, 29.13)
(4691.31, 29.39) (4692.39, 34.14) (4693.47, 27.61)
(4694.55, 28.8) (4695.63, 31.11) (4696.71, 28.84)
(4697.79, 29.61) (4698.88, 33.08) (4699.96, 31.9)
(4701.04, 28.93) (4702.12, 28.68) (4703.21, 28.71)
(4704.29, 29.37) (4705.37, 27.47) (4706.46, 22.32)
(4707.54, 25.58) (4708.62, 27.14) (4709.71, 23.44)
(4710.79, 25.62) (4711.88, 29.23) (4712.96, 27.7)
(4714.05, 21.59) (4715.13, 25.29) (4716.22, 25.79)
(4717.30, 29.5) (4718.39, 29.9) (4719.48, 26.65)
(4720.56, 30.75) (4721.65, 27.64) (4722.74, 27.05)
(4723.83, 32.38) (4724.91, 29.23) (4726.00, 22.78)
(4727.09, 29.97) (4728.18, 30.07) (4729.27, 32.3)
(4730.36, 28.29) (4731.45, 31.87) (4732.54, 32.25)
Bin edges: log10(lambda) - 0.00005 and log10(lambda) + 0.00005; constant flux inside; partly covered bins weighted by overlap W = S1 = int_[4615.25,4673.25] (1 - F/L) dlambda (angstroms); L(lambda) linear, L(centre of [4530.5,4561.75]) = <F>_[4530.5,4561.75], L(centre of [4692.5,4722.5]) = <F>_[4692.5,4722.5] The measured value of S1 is 3.6 angstroms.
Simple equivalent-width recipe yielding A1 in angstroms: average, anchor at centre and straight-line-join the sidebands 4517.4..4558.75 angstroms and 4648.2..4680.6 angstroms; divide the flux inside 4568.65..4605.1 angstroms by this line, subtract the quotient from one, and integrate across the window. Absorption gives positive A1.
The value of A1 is 0.8 angstroms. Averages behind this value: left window 29.1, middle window 27.6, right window 26.9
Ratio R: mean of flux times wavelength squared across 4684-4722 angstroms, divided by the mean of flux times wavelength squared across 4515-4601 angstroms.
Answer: 1.06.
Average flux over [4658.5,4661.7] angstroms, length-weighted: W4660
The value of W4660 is 26.2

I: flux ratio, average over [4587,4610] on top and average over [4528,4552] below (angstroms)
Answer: 0.99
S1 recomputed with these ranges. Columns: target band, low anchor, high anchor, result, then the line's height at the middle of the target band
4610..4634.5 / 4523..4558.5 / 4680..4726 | 1.5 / 28.6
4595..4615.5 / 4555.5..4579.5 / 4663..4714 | -0.5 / 28.2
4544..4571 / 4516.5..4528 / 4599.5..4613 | 0.4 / 28.8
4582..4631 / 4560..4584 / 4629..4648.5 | -1.3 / 27.1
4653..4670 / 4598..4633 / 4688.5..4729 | 0.8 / 28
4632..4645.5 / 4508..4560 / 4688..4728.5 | 0.7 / 28.4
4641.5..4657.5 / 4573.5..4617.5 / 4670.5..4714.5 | 0.5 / 27.9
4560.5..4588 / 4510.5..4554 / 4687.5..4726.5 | 0.9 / 28.2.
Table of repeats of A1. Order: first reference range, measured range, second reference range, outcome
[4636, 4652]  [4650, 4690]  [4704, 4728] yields 0.7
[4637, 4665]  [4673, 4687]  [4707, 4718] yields -0.4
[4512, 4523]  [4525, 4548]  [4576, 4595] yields -1.4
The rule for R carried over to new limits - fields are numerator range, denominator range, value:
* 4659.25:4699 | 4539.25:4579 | 1.04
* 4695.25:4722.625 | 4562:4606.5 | 1.06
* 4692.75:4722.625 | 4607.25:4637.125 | 1.06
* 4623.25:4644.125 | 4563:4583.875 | 1.01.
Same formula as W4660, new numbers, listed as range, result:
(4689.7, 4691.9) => 29.4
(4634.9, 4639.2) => 28.3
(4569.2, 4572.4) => 27.6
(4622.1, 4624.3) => 25.3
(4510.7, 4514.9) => 27.4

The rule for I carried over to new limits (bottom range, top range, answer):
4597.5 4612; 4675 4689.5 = 0.92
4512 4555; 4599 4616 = 1.04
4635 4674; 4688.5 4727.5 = 1.05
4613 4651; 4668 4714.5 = 1.03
